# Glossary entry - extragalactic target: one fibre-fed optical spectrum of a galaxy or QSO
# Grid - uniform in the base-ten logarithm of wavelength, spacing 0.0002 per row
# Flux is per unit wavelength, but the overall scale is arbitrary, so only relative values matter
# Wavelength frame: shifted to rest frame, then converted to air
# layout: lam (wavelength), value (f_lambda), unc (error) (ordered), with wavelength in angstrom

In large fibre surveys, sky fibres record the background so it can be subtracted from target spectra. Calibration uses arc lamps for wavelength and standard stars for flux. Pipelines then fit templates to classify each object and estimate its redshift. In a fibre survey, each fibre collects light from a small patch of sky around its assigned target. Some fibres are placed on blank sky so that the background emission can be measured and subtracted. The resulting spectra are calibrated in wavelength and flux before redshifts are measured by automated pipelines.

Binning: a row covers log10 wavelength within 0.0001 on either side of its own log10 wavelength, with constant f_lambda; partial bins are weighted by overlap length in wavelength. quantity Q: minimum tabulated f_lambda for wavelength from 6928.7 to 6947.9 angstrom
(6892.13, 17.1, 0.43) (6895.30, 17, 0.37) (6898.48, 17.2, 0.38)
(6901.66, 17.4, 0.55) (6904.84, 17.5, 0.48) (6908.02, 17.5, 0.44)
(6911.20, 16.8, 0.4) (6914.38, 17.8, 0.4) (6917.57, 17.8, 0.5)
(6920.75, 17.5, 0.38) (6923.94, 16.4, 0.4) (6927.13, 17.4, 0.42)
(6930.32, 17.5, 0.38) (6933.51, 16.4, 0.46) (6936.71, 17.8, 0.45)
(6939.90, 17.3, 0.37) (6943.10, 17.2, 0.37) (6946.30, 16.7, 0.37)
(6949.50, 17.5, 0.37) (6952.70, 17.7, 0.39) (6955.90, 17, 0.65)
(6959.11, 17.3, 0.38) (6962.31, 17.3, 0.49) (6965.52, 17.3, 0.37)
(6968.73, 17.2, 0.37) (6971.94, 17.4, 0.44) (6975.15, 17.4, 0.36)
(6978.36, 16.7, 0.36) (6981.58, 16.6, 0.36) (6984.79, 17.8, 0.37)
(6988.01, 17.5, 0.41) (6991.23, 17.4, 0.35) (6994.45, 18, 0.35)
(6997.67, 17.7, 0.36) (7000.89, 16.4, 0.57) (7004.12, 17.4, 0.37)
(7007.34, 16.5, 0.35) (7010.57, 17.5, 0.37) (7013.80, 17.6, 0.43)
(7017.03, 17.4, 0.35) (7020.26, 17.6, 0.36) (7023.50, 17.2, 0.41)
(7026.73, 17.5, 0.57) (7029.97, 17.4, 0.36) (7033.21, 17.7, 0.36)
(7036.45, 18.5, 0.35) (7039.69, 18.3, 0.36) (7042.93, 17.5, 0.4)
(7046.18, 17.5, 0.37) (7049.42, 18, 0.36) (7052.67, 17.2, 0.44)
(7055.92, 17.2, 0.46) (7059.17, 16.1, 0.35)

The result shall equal 16.4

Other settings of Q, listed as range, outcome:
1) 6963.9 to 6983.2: 16.6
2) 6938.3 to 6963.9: 16.7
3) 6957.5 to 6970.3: 17.2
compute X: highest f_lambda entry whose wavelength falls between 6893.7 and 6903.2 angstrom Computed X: 17.4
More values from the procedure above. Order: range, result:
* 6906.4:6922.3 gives 17.8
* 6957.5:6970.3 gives 17.3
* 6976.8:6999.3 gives 18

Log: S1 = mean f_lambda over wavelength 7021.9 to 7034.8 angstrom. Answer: 17.4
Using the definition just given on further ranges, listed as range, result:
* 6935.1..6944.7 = 17.4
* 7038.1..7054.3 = 17.7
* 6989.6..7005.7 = 17.4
